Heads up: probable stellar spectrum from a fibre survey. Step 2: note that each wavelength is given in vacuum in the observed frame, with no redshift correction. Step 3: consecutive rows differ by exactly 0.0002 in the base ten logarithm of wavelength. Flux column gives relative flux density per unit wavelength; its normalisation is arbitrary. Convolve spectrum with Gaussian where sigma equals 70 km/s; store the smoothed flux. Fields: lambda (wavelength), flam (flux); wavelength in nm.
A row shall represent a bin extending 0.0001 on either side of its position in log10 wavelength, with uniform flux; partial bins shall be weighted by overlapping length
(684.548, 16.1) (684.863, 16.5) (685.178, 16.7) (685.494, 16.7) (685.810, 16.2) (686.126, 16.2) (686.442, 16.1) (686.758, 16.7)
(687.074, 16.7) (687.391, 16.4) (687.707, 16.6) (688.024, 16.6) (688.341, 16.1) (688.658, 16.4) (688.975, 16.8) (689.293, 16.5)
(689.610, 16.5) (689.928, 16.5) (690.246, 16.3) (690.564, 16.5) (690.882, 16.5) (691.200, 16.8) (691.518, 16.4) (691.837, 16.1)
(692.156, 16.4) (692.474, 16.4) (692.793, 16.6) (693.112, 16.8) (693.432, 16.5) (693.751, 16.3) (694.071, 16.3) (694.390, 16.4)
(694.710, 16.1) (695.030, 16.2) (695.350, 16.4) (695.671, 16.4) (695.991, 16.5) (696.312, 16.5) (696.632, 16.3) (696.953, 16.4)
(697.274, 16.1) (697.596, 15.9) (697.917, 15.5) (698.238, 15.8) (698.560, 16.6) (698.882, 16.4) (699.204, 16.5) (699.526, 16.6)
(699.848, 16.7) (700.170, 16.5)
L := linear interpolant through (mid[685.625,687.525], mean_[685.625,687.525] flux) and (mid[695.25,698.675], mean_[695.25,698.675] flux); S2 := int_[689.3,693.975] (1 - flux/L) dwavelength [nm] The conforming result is -0.049 nm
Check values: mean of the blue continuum 16.4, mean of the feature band 16.5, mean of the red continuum 16.2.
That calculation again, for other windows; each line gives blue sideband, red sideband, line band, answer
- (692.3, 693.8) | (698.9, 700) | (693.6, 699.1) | 0.105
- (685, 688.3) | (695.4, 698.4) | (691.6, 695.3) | -0.024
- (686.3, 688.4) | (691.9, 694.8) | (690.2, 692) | 0.000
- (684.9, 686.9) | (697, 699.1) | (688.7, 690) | -0.018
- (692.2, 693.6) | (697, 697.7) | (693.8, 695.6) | 0.008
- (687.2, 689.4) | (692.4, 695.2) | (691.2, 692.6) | 0.004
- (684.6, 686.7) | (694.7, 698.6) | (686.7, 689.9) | -0.033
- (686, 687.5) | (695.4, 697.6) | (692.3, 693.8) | -0.016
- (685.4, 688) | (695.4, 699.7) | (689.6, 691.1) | -0.007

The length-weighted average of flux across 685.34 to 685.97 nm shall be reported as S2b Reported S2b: 16.4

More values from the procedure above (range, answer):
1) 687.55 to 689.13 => 16.5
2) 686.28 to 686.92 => 16.4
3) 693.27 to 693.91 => 16.4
